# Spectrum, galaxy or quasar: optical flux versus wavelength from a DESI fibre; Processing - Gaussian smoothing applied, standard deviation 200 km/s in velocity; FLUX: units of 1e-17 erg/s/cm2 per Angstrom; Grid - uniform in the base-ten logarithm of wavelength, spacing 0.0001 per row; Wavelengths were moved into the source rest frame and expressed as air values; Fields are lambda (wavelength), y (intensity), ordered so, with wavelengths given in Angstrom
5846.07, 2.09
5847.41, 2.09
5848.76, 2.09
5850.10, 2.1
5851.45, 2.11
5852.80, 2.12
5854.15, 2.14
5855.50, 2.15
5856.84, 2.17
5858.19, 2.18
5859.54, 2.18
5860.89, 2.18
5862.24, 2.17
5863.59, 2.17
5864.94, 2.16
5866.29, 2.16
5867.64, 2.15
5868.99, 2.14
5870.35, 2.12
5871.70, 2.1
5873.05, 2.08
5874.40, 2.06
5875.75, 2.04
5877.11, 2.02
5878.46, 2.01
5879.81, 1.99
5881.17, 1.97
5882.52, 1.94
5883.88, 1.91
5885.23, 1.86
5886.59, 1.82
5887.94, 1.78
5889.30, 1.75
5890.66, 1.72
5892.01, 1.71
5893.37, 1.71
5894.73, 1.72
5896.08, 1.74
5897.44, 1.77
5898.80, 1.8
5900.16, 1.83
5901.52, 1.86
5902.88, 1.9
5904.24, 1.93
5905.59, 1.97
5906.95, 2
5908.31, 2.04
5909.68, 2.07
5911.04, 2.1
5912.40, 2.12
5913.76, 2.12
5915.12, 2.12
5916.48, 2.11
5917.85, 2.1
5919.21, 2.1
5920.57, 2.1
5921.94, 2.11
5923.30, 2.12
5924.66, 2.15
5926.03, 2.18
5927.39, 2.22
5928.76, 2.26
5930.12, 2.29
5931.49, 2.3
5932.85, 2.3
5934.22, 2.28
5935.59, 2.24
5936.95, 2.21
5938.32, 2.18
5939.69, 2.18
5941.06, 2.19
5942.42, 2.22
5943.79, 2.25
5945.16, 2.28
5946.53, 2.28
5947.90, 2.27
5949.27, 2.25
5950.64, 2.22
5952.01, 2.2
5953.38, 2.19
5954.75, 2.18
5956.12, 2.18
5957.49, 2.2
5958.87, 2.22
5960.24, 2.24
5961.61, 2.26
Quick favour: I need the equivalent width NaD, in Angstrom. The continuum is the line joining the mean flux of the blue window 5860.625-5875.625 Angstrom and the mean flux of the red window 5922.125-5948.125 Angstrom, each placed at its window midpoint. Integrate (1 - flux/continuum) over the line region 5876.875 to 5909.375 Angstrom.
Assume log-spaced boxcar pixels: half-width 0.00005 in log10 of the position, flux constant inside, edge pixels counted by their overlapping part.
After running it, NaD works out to 4.54 Angstrom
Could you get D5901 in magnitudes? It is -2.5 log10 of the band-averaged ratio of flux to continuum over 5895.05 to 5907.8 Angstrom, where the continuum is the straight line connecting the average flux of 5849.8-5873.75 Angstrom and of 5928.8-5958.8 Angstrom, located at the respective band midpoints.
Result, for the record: 0.17 mag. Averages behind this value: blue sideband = 2.14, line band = 1.87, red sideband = 2.23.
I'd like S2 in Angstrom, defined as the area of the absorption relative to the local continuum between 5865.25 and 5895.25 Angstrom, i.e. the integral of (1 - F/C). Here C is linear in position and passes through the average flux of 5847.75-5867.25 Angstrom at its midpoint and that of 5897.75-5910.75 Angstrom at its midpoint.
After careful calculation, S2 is 1.44 Angstrom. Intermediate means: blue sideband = 2.15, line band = 1.95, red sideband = 1.93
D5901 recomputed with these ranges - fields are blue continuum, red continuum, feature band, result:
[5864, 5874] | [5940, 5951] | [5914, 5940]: 0.02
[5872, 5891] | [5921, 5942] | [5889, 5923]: 0.07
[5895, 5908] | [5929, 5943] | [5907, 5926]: -0.04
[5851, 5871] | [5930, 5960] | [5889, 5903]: 0.23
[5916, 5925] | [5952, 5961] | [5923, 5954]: -0.04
